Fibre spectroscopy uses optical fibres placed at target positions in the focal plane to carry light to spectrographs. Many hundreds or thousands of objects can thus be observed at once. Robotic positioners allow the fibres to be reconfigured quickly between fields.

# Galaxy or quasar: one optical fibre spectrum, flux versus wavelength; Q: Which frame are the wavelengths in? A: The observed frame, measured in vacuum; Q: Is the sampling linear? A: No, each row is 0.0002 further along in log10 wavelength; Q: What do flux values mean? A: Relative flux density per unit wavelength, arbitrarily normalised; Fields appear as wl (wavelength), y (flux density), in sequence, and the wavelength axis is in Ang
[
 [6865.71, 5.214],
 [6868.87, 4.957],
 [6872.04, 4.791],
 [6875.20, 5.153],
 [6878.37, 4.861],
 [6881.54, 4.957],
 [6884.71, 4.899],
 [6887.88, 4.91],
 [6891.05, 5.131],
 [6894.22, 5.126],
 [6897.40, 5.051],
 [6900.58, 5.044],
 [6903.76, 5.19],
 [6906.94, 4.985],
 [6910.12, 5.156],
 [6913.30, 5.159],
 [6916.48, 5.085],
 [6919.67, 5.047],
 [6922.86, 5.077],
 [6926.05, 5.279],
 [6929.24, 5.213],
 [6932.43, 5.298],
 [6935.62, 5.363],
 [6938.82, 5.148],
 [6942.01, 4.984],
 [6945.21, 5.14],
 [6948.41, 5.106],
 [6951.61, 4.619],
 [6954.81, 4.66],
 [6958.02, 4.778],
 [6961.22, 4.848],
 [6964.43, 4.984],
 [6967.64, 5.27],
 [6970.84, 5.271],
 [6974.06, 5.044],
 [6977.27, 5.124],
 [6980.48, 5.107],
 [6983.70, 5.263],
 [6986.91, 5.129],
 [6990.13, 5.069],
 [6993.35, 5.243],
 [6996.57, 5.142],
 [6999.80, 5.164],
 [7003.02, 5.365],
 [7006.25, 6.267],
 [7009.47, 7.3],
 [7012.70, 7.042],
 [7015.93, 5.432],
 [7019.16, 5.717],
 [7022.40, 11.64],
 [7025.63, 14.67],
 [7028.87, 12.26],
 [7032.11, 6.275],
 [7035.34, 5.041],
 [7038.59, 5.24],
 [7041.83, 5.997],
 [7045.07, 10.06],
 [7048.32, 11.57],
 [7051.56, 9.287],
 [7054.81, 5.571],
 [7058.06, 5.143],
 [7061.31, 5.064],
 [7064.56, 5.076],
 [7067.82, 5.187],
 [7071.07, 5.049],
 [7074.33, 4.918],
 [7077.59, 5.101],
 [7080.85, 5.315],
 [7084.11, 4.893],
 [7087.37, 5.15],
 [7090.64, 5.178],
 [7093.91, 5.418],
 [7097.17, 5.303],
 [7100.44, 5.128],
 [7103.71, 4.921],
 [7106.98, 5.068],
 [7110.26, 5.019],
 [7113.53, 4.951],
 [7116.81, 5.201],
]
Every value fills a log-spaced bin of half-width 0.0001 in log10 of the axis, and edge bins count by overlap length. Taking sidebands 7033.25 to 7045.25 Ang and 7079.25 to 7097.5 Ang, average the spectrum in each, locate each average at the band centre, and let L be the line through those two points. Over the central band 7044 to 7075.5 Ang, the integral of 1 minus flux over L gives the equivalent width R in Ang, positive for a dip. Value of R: -4.6 Ang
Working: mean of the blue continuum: 6.16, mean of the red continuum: 5.2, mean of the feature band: 6.66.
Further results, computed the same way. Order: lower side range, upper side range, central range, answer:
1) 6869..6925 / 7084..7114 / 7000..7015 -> -3.7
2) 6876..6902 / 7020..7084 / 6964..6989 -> 4.2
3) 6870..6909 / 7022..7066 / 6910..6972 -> 9.4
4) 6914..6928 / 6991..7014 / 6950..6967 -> 2.1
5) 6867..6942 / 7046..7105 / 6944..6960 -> 1.3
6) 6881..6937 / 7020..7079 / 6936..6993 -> 9.1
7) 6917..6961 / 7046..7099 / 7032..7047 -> -2.6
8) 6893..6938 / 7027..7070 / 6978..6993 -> 2.5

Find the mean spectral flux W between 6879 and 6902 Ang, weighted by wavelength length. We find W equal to 5.01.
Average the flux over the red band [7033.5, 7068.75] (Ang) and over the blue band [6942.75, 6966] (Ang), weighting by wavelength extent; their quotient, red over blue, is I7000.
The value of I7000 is 1.4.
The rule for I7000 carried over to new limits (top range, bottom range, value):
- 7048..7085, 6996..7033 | 0.75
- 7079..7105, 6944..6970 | 1.05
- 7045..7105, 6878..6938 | 1.15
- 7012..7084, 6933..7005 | 1.39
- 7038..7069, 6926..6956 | 1.36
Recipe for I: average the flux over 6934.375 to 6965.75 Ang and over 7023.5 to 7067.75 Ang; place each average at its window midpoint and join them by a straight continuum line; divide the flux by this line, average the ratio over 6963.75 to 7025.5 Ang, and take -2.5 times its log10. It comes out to 0.046 mag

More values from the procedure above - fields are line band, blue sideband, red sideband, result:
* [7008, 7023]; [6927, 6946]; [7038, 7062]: -0.06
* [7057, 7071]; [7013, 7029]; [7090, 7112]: 0.36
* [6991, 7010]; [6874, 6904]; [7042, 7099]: 0.01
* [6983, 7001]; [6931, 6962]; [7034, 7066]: 0.13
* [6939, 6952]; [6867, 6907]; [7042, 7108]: 0.06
